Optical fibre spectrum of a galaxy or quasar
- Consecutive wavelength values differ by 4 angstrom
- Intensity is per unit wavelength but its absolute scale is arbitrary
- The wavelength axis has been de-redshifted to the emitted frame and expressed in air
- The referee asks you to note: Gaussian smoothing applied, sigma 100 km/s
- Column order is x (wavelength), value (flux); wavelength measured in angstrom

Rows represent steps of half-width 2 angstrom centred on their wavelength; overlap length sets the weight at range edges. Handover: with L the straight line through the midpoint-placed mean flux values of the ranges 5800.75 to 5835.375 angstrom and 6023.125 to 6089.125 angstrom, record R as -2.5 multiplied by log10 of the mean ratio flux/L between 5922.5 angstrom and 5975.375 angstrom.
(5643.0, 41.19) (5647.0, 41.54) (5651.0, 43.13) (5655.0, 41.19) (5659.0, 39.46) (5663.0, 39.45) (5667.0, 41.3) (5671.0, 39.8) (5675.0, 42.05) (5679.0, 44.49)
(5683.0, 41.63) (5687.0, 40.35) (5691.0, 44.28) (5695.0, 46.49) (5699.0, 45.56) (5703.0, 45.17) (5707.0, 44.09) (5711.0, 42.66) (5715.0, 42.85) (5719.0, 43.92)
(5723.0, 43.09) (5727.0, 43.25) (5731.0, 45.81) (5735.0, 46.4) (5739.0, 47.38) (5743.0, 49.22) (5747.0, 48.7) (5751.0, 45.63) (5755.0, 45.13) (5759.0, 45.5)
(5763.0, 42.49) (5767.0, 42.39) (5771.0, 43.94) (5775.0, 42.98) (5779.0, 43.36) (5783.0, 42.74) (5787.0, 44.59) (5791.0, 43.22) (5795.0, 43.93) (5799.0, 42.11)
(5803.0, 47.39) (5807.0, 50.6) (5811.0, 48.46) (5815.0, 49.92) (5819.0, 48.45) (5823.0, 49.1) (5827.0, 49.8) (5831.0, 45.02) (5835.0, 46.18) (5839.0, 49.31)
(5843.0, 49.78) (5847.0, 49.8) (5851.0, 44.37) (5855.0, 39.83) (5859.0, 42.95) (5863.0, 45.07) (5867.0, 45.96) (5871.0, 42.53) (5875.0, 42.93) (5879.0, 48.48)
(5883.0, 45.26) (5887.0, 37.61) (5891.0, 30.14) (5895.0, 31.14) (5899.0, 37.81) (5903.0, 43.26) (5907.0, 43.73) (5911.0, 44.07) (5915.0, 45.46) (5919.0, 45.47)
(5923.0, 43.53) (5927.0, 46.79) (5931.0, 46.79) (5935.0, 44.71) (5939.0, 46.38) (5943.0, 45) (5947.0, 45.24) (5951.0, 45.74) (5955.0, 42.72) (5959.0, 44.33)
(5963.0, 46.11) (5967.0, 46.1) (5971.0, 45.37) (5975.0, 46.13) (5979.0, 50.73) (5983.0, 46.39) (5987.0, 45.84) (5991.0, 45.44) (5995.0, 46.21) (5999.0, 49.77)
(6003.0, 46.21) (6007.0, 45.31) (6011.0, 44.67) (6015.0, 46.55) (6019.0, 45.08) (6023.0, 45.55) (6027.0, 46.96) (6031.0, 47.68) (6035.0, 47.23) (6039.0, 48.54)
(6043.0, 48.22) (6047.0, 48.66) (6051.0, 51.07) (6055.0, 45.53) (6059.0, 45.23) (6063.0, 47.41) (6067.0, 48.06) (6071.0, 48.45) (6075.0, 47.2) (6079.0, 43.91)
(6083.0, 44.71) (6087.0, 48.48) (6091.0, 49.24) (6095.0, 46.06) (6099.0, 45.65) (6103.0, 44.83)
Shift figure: 0.06 mag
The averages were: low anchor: 48.4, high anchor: 47.3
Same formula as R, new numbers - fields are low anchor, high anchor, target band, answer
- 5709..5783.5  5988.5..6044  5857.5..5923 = 0.09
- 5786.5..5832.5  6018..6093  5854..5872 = 0.08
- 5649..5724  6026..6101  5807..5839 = -0.09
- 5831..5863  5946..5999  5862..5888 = 0.04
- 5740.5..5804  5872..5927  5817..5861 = -0.09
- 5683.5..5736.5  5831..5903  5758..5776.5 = 0.01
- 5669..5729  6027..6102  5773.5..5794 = 0.02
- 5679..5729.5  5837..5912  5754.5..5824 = -0.05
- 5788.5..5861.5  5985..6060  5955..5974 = 0.04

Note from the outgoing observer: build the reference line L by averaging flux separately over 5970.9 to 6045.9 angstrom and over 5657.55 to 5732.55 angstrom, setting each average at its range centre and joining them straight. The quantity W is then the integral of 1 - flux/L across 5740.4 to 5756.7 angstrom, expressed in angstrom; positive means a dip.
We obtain -1.35 angstrom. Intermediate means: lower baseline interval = 42.9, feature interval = 47.2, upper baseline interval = 46.8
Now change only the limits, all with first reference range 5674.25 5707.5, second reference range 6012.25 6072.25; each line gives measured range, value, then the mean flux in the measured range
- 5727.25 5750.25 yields -1.4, 47.1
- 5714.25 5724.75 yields 0.2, 43.3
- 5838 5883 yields 0.1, 45.5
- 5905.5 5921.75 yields 0.5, 44.7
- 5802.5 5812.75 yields -0.9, 49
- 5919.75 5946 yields 0.4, 45.5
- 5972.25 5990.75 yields -0.1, 47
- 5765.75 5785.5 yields 0.7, 43.1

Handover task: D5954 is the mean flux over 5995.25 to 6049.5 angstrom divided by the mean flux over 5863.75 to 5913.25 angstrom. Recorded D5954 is 1.1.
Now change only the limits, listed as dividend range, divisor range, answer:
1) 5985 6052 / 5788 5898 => 1.05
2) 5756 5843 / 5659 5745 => 1.05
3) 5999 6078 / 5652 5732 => 1.10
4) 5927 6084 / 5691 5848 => 1.02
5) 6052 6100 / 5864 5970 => 1.08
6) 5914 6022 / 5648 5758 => 1.05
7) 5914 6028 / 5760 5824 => 1.01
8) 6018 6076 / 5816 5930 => 1.07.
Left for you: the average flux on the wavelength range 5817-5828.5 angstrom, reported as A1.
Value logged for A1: 49.1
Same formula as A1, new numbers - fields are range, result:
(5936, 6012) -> 46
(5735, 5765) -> 46.3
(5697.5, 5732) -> 44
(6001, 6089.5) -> 46.9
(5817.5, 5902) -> 43.8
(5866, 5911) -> 40.8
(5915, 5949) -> 45.5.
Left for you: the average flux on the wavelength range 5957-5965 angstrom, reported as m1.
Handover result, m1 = 45.2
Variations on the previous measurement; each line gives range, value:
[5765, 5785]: 43.1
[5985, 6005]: 46.7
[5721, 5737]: 44.6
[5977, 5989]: 47.7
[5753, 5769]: 43.9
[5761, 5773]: 42.9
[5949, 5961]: 44.3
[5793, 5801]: 43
